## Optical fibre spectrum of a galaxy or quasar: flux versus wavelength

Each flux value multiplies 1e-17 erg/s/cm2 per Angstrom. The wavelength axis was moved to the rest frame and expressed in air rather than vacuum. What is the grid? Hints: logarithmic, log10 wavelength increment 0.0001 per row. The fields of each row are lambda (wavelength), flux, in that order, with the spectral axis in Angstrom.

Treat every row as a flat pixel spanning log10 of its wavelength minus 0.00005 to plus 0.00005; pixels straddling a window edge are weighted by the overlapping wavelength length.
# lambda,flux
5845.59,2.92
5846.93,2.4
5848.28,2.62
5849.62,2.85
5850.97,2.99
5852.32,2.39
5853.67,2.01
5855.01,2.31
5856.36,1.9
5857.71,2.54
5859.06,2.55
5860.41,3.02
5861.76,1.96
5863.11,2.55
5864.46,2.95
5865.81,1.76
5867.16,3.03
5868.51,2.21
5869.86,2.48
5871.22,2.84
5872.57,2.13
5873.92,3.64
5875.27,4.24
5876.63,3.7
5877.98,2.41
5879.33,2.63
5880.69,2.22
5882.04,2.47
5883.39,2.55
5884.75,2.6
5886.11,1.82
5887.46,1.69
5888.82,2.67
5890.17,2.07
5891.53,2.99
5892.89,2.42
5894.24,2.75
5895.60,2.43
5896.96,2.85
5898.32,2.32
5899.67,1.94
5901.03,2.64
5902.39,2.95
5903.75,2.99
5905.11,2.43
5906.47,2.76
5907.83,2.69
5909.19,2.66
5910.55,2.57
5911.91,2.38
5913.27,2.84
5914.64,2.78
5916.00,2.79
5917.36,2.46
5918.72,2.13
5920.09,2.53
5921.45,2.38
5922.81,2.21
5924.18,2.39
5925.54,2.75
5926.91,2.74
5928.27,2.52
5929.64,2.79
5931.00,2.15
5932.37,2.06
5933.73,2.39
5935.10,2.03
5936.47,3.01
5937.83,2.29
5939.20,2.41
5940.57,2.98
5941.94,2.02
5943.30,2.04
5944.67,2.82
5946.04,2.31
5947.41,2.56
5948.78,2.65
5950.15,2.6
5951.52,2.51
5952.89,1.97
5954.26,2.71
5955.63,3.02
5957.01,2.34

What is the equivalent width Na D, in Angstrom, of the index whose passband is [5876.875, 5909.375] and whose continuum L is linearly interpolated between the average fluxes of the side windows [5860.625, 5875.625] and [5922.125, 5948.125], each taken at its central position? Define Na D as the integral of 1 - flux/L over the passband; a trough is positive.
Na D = 1.0 Angstrom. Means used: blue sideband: 2.69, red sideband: 2.45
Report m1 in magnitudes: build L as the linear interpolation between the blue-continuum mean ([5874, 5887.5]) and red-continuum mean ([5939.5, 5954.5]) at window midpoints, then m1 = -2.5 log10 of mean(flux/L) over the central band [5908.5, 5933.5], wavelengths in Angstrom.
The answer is 0.03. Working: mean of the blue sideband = 2.72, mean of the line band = 2.51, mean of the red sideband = 2.46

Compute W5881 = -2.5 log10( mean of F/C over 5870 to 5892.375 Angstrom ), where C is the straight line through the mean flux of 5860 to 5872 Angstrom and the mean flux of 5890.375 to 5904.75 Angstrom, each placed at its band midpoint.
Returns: -0.04 mag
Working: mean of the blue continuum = 2.52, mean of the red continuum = 2.6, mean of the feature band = 2.66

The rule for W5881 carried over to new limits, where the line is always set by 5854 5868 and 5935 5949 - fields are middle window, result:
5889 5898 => -0.05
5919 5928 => -0.01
